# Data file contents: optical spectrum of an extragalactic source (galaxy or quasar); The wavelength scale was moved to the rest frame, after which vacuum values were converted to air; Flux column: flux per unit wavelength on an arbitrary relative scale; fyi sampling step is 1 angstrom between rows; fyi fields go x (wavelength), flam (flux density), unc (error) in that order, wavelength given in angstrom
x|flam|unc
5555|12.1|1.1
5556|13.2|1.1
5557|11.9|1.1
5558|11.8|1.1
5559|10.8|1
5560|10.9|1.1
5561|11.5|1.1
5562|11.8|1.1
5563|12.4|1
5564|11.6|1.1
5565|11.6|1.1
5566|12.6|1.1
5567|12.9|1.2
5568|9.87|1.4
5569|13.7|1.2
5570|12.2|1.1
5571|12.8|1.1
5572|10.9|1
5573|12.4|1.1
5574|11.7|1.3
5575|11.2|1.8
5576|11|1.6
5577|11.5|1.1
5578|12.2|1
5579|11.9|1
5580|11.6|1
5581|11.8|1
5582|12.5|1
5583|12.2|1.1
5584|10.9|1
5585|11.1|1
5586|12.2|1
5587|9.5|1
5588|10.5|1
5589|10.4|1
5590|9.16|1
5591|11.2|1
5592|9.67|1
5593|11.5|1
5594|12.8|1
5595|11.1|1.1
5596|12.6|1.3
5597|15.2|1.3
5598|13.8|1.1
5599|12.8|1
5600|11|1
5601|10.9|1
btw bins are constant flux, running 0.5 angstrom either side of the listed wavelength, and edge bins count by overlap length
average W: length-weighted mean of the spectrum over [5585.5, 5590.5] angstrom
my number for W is 10.4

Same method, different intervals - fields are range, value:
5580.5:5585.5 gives 11.7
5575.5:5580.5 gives 11.6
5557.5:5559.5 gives 11.3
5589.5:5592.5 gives 10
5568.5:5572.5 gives 12.4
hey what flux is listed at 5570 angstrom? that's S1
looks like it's 12.2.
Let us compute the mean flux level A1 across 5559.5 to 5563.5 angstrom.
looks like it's 11.7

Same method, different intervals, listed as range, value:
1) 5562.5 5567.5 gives 12.2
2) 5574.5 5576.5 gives 11.1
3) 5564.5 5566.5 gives 12.1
